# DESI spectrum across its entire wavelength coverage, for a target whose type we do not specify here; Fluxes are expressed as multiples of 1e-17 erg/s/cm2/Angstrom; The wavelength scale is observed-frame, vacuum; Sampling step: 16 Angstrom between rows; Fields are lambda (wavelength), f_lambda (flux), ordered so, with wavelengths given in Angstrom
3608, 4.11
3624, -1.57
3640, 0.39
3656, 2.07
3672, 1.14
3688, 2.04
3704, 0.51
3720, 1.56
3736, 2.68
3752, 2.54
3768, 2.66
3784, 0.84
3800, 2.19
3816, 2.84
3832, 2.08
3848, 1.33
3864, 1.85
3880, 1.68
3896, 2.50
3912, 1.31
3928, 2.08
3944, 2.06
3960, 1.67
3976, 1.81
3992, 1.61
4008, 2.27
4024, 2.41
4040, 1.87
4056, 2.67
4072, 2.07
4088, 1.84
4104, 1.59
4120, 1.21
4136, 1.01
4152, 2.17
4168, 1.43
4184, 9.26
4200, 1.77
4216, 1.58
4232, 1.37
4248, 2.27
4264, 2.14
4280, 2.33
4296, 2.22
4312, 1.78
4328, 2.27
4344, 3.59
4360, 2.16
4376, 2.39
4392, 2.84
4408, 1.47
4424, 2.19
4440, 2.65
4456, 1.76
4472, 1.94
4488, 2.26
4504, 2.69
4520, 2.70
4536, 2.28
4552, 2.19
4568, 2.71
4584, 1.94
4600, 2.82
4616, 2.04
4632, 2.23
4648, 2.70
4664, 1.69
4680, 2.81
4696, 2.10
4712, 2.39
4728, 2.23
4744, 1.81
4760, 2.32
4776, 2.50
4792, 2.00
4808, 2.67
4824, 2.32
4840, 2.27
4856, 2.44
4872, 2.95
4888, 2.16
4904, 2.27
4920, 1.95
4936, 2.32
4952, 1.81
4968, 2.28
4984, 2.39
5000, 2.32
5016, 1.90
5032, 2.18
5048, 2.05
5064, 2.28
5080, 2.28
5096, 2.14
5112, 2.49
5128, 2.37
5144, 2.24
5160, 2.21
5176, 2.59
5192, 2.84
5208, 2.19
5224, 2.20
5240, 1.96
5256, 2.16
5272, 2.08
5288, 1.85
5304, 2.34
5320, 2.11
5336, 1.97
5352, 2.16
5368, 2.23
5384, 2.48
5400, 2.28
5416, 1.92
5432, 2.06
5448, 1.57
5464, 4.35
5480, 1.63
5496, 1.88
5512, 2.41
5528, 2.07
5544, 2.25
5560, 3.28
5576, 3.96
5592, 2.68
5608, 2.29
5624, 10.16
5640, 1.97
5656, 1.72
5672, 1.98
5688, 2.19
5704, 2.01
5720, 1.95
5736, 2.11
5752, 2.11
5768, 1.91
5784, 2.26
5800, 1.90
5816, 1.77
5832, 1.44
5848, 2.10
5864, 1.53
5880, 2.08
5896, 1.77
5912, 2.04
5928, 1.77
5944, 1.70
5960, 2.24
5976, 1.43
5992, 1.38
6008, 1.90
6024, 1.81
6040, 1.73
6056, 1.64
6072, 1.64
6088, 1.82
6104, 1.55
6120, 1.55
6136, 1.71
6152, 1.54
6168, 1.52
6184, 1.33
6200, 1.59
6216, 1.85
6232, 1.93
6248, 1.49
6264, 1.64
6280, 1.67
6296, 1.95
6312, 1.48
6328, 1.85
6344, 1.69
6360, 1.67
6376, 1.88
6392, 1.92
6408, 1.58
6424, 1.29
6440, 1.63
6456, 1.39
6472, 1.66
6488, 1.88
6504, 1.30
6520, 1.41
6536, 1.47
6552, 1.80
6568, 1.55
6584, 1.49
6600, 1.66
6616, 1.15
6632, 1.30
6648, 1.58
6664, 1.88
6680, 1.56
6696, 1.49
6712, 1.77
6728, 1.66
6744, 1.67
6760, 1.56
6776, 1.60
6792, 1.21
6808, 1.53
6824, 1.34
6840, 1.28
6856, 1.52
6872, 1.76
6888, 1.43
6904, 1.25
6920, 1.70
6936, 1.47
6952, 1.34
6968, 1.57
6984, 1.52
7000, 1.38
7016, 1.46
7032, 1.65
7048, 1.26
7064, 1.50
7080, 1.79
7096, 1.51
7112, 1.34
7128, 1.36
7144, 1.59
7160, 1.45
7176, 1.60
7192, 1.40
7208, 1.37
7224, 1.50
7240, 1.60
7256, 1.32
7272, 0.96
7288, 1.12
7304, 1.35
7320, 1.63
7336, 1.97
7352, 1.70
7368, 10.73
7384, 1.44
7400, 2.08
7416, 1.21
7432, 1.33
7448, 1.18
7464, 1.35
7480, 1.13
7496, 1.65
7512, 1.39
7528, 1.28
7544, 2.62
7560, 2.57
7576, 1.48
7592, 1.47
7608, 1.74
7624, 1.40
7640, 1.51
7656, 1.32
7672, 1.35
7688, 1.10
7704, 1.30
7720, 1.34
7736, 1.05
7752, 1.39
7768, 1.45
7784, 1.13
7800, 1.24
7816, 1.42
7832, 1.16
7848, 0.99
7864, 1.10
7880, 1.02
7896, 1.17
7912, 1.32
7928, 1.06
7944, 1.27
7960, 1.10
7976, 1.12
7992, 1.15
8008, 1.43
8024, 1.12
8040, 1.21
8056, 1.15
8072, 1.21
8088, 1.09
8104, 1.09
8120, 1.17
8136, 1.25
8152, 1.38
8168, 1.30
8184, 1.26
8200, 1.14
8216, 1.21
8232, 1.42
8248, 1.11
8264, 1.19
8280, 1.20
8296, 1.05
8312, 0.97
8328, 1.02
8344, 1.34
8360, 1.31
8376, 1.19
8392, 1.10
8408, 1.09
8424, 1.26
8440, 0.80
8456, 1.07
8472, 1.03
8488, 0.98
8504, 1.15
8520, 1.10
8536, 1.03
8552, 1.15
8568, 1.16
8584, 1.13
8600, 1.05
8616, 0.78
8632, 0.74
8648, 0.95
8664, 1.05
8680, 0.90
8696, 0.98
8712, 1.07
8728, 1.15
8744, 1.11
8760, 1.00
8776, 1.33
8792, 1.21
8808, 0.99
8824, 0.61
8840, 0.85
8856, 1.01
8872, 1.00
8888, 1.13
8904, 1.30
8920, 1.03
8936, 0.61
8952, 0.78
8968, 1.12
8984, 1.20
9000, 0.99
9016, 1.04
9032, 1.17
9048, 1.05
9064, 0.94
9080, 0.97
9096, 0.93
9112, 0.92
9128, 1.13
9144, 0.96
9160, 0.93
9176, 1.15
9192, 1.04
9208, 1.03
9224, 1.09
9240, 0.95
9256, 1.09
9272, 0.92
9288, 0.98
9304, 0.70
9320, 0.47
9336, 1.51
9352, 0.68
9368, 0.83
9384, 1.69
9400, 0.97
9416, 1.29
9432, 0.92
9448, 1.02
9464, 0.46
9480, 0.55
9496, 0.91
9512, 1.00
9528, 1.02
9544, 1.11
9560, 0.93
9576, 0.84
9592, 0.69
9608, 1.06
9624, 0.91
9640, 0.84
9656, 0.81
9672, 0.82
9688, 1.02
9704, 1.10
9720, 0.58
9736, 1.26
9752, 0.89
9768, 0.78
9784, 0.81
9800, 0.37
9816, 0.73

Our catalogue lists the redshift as 0.122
